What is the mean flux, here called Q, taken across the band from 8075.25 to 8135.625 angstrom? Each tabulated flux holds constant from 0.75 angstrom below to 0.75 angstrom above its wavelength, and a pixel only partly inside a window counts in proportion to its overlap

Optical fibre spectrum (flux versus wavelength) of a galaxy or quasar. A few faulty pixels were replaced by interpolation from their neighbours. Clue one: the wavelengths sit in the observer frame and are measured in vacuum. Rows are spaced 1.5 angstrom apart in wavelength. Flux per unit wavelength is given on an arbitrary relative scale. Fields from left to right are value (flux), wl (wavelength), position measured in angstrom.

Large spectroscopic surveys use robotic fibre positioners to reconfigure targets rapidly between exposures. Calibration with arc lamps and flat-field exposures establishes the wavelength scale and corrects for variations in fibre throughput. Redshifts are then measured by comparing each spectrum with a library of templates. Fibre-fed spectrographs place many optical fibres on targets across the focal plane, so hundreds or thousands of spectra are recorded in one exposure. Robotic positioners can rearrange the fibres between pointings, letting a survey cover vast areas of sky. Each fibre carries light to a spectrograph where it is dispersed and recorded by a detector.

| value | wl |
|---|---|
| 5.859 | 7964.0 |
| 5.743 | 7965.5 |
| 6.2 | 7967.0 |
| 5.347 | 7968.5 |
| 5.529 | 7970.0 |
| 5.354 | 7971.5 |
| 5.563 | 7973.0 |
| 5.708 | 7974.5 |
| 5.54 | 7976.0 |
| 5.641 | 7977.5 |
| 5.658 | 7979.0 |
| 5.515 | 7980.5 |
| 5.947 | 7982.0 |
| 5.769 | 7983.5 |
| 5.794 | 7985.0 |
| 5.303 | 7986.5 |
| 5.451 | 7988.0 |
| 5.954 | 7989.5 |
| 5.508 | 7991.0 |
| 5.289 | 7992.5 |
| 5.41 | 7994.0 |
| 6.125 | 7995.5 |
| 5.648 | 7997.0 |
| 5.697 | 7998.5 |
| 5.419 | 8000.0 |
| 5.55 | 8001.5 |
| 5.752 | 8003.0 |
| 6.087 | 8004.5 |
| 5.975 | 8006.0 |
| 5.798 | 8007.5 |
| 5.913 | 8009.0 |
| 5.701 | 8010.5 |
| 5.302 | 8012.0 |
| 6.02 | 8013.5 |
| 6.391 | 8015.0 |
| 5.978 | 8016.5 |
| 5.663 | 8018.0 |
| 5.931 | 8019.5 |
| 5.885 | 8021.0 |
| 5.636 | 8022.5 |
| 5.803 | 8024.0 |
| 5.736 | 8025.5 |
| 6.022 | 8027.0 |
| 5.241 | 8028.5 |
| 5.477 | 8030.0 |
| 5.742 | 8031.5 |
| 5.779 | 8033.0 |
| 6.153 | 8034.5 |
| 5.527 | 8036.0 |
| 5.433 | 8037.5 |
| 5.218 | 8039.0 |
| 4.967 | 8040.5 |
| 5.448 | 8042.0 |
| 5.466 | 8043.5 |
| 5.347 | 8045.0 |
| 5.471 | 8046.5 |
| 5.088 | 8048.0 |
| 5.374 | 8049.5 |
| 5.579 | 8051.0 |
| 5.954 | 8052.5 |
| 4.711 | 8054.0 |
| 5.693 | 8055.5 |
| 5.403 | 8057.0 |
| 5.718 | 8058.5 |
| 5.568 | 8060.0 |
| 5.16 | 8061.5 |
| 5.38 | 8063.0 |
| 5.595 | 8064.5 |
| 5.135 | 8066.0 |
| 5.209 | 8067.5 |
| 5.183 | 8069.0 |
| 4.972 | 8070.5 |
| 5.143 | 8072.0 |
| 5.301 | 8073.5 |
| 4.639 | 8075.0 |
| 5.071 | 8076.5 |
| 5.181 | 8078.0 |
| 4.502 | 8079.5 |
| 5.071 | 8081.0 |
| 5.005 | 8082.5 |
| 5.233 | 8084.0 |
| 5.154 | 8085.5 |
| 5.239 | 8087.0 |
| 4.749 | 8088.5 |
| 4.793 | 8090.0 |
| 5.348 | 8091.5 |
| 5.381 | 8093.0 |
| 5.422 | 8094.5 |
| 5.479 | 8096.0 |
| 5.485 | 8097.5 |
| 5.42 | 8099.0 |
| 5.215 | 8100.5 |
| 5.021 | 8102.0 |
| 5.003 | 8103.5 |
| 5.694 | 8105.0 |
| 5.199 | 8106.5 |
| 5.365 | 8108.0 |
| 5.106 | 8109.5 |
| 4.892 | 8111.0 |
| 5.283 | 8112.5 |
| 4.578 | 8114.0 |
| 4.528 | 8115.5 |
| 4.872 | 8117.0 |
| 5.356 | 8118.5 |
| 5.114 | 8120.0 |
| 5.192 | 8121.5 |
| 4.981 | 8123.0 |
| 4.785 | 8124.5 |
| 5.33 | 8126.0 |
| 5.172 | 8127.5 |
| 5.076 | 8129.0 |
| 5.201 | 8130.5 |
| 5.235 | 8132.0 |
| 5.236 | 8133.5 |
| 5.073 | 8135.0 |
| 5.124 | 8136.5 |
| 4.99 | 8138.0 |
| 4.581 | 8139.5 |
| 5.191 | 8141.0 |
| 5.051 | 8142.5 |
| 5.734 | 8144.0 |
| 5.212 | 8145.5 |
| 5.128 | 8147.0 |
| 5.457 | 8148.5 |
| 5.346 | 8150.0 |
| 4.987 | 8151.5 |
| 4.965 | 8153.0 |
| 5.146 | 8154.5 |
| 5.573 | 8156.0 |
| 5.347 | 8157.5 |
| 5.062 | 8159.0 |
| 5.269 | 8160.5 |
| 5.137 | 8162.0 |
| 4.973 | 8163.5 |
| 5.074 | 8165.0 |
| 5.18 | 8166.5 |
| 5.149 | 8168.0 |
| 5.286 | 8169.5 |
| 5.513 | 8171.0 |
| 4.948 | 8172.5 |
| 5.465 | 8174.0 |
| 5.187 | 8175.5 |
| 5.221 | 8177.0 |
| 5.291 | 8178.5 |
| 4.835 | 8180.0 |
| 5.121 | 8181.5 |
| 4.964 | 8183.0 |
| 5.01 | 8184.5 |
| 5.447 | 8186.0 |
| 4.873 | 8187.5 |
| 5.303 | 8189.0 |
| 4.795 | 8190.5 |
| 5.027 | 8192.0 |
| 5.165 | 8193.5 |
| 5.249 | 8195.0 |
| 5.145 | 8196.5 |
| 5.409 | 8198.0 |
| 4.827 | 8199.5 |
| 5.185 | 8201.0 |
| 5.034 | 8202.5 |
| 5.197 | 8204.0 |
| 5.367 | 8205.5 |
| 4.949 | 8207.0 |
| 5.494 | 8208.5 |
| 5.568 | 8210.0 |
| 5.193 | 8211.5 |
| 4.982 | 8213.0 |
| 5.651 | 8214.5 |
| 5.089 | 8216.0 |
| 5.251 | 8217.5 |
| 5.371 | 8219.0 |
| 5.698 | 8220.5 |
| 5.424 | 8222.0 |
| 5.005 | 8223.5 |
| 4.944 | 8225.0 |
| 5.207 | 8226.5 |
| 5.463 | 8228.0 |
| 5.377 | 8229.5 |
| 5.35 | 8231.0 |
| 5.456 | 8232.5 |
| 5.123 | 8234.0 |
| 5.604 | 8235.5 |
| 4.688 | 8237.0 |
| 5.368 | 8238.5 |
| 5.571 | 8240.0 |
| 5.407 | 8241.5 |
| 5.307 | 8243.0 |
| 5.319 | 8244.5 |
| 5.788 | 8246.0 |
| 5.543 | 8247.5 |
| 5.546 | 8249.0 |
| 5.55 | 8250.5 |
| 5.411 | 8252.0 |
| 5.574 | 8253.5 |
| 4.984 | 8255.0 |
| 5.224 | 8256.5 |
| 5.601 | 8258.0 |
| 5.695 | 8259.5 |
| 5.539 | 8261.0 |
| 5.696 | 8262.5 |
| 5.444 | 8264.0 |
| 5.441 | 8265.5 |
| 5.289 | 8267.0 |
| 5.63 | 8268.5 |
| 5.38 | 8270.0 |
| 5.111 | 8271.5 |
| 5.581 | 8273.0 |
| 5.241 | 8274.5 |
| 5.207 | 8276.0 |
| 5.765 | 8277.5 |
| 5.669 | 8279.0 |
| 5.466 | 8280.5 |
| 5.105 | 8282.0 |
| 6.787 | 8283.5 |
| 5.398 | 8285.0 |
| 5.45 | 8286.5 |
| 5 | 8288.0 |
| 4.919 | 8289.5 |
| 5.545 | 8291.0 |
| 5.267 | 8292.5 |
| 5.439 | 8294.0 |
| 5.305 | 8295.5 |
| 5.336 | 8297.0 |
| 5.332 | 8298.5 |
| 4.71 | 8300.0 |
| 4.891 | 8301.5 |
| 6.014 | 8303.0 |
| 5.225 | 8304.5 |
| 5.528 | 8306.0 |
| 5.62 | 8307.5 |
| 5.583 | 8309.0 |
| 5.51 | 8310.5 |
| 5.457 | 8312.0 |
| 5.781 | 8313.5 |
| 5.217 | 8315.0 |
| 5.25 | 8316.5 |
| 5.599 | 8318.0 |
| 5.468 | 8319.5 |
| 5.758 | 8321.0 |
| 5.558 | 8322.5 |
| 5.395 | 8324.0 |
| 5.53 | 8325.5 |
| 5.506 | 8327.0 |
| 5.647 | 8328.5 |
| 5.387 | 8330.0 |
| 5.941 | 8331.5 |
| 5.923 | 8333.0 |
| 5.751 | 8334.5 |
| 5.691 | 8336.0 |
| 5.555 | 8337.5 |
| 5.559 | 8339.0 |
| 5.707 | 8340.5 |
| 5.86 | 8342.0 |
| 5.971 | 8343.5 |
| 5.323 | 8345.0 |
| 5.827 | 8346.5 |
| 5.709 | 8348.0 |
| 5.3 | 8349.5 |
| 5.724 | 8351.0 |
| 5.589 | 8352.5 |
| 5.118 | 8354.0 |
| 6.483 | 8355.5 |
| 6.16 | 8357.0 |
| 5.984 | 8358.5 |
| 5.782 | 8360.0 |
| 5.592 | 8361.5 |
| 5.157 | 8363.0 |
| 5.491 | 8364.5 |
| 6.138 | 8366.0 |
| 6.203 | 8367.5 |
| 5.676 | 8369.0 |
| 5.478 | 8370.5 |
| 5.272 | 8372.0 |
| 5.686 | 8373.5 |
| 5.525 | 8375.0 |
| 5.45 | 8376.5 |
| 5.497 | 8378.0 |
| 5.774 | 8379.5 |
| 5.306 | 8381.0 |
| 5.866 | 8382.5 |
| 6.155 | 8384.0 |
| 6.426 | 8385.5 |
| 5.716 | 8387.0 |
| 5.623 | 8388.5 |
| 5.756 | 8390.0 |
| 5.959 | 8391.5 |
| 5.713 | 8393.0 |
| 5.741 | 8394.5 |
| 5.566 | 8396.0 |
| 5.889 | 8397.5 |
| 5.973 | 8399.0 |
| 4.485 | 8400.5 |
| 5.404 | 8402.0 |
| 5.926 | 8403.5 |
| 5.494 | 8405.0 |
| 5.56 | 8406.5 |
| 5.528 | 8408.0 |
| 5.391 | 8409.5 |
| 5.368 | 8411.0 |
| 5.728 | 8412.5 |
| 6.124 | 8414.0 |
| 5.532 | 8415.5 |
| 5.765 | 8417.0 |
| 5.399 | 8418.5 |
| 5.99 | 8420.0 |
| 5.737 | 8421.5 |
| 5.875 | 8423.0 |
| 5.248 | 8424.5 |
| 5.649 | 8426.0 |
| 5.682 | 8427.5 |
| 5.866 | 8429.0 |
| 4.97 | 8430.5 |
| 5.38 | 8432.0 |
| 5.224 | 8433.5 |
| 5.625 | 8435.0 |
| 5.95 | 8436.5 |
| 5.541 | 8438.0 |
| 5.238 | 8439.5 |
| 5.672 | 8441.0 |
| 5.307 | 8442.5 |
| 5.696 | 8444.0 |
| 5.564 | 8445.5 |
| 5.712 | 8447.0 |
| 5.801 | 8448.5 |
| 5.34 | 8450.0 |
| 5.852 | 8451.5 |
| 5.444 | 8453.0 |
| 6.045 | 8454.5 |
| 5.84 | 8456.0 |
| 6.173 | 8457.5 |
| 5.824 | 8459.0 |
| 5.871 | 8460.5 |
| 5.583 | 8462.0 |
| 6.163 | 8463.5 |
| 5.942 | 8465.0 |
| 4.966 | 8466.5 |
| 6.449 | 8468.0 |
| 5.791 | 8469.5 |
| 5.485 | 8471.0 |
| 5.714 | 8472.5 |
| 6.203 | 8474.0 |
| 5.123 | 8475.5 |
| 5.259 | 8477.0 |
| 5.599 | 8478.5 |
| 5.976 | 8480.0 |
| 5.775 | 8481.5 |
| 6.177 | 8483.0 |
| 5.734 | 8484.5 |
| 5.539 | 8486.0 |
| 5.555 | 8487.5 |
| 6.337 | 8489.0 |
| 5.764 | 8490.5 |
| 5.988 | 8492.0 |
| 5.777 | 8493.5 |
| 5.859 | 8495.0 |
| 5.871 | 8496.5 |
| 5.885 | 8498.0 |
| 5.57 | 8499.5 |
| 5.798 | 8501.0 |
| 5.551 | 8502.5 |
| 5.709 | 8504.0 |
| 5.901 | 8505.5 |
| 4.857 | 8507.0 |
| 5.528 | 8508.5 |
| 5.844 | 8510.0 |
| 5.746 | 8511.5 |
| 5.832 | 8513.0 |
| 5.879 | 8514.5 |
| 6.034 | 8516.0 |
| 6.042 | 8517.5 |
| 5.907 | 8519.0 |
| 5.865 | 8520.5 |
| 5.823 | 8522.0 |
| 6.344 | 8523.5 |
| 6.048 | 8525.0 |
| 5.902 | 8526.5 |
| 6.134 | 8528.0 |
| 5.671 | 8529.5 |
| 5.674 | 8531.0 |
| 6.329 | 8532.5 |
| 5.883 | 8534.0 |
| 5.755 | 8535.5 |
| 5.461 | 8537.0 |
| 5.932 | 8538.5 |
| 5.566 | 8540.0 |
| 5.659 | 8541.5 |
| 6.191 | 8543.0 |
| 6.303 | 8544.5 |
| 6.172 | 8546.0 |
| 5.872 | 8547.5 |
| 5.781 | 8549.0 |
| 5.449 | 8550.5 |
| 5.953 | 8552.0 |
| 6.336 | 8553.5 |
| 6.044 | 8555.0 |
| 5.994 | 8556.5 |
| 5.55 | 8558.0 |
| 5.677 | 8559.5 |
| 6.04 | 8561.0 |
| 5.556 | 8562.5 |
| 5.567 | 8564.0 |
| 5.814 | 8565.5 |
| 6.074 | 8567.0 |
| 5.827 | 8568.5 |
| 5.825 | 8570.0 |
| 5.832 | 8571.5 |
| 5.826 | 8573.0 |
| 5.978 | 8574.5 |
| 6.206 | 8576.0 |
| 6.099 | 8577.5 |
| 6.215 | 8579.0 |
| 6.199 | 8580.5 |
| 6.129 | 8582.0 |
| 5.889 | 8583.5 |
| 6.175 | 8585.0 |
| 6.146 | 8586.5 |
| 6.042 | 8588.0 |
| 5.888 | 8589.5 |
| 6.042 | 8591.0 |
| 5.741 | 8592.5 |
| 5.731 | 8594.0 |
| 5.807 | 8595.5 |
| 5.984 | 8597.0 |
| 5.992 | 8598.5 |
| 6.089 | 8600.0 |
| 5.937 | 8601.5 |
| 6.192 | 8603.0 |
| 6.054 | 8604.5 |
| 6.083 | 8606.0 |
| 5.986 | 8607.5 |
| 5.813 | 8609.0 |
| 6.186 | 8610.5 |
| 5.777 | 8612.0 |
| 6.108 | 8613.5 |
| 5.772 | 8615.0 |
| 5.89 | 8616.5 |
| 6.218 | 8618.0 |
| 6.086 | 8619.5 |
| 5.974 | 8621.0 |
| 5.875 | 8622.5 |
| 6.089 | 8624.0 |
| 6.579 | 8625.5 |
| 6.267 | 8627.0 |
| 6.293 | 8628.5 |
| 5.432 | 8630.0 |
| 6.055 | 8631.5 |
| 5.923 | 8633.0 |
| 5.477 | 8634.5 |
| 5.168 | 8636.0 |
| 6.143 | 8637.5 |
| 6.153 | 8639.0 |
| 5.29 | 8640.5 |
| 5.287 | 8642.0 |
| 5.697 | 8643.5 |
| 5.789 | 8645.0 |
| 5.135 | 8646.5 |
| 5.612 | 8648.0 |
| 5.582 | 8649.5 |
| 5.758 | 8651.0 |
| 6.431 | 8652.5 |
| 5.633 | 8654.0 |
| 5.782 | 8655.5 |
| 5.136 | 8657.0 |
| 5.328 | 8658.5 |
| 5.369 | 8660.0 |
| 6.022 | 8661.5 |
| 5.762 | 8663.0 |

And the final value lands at 5.12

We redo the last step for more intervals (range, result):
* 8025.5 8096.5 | 5.32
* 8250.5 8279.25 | 5.45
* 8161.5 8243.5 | 5.22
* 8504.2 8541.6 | 5.83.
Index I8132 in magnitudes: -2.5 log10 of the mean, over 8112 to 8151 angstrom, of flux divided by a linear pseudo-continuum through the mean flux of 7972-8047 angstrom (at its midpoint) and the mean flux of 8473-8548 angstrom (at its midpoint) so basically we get 0.12 mag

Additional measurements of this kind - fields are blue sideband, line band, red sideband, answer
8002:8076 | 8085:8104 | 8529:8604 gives 0.07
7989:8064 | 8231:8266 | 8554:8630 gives 0.06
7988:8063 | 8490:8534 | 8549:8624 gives 0.01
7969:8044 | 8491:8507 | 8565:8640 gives 0.03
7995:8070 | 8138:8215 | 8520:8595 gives 0.10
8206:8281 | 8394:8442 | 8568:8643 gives 0.02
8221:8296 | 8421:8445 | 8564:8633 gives 0.03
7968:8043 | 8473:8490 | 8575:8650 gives 0.02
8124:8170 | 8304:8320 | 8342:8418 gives 0.01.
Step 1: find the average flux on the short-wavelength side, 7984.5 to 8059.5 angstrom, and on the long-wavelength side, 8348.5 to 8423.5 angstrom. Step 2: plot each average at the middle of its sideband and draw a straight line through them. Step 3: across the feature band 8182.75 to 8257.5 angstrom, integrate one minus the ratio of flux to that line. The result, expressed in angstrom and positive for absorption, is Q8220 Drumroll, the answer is 5.1 angstrom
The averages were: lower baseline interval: 5.63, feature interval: 5.27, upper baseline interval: 5.68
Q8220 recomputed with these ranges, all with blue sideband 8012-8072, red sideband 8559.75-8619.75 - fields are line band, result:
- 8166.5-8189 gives 1.87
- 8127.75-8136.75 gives 0.71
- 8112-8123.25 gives 1.23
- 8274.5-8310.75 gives 2.00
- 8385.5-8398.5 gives 0.05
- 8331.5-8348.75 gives 0.13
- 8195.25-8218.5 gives 1.80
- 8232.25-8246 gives 0.85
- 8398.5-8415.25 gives 0.82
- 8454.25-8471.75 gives 0.08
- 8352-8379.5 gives 0.49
